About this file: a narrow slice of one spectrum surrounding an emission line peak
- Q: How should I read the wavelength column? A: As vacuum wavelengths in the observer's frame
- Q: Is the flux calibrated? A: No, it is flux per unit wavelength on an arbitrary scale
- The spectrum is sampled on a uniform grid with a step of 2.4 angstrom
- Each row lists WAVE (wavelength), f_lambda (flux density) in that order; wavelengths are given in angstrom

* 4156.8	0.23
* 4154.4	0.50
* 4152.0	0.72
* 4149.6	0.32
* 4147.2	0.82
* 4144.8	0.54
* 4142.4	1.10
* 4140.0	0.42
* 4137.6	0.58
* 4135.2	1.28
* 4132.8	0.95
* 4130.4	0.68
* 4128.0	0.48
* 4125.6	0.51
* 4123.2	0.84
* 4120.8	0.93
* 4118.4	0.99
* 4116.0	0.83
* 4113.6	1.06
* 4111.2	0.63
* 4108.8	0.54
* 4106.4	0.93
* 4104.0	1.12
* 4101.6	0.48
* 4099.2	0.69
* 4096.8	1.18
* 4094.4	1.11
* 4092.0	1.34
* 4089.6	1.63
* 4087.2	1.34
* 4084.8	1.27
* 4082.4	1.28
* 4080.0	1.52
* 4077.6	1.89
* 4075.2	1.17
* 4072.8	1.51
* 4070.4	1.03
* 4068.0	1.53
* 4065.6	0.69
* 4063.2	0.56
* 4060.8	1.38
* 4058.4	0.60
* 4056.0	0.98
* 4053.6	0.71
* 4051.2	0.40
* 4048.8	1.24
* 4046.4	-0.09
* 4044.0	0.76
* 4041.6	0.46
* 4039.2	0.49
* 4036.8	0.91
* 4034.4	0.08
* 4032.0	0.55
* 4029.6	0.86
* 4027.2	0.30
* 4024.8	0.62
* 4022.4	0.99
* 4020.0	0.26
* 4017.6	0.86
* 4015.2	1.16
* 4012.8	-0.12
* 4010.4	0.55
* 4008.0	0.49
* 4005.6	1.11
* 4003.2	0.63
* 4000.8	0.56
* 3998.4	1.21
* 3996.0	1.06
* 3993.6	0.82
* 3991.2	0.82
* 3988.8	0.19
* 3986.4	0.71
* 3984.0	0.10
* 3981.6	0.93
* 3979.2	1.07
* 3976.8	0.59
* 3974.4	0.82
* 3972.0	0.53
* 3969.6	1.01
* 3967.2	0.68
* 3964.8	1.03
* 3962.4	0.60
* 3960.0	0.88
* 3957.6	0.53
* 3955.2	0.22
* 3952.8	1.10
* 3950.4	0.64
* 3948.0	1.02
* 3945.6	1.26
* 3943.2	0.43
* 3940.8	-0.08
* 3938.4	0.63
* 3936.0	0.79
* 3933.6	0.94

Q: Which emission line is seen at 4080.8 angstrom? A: Mg II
